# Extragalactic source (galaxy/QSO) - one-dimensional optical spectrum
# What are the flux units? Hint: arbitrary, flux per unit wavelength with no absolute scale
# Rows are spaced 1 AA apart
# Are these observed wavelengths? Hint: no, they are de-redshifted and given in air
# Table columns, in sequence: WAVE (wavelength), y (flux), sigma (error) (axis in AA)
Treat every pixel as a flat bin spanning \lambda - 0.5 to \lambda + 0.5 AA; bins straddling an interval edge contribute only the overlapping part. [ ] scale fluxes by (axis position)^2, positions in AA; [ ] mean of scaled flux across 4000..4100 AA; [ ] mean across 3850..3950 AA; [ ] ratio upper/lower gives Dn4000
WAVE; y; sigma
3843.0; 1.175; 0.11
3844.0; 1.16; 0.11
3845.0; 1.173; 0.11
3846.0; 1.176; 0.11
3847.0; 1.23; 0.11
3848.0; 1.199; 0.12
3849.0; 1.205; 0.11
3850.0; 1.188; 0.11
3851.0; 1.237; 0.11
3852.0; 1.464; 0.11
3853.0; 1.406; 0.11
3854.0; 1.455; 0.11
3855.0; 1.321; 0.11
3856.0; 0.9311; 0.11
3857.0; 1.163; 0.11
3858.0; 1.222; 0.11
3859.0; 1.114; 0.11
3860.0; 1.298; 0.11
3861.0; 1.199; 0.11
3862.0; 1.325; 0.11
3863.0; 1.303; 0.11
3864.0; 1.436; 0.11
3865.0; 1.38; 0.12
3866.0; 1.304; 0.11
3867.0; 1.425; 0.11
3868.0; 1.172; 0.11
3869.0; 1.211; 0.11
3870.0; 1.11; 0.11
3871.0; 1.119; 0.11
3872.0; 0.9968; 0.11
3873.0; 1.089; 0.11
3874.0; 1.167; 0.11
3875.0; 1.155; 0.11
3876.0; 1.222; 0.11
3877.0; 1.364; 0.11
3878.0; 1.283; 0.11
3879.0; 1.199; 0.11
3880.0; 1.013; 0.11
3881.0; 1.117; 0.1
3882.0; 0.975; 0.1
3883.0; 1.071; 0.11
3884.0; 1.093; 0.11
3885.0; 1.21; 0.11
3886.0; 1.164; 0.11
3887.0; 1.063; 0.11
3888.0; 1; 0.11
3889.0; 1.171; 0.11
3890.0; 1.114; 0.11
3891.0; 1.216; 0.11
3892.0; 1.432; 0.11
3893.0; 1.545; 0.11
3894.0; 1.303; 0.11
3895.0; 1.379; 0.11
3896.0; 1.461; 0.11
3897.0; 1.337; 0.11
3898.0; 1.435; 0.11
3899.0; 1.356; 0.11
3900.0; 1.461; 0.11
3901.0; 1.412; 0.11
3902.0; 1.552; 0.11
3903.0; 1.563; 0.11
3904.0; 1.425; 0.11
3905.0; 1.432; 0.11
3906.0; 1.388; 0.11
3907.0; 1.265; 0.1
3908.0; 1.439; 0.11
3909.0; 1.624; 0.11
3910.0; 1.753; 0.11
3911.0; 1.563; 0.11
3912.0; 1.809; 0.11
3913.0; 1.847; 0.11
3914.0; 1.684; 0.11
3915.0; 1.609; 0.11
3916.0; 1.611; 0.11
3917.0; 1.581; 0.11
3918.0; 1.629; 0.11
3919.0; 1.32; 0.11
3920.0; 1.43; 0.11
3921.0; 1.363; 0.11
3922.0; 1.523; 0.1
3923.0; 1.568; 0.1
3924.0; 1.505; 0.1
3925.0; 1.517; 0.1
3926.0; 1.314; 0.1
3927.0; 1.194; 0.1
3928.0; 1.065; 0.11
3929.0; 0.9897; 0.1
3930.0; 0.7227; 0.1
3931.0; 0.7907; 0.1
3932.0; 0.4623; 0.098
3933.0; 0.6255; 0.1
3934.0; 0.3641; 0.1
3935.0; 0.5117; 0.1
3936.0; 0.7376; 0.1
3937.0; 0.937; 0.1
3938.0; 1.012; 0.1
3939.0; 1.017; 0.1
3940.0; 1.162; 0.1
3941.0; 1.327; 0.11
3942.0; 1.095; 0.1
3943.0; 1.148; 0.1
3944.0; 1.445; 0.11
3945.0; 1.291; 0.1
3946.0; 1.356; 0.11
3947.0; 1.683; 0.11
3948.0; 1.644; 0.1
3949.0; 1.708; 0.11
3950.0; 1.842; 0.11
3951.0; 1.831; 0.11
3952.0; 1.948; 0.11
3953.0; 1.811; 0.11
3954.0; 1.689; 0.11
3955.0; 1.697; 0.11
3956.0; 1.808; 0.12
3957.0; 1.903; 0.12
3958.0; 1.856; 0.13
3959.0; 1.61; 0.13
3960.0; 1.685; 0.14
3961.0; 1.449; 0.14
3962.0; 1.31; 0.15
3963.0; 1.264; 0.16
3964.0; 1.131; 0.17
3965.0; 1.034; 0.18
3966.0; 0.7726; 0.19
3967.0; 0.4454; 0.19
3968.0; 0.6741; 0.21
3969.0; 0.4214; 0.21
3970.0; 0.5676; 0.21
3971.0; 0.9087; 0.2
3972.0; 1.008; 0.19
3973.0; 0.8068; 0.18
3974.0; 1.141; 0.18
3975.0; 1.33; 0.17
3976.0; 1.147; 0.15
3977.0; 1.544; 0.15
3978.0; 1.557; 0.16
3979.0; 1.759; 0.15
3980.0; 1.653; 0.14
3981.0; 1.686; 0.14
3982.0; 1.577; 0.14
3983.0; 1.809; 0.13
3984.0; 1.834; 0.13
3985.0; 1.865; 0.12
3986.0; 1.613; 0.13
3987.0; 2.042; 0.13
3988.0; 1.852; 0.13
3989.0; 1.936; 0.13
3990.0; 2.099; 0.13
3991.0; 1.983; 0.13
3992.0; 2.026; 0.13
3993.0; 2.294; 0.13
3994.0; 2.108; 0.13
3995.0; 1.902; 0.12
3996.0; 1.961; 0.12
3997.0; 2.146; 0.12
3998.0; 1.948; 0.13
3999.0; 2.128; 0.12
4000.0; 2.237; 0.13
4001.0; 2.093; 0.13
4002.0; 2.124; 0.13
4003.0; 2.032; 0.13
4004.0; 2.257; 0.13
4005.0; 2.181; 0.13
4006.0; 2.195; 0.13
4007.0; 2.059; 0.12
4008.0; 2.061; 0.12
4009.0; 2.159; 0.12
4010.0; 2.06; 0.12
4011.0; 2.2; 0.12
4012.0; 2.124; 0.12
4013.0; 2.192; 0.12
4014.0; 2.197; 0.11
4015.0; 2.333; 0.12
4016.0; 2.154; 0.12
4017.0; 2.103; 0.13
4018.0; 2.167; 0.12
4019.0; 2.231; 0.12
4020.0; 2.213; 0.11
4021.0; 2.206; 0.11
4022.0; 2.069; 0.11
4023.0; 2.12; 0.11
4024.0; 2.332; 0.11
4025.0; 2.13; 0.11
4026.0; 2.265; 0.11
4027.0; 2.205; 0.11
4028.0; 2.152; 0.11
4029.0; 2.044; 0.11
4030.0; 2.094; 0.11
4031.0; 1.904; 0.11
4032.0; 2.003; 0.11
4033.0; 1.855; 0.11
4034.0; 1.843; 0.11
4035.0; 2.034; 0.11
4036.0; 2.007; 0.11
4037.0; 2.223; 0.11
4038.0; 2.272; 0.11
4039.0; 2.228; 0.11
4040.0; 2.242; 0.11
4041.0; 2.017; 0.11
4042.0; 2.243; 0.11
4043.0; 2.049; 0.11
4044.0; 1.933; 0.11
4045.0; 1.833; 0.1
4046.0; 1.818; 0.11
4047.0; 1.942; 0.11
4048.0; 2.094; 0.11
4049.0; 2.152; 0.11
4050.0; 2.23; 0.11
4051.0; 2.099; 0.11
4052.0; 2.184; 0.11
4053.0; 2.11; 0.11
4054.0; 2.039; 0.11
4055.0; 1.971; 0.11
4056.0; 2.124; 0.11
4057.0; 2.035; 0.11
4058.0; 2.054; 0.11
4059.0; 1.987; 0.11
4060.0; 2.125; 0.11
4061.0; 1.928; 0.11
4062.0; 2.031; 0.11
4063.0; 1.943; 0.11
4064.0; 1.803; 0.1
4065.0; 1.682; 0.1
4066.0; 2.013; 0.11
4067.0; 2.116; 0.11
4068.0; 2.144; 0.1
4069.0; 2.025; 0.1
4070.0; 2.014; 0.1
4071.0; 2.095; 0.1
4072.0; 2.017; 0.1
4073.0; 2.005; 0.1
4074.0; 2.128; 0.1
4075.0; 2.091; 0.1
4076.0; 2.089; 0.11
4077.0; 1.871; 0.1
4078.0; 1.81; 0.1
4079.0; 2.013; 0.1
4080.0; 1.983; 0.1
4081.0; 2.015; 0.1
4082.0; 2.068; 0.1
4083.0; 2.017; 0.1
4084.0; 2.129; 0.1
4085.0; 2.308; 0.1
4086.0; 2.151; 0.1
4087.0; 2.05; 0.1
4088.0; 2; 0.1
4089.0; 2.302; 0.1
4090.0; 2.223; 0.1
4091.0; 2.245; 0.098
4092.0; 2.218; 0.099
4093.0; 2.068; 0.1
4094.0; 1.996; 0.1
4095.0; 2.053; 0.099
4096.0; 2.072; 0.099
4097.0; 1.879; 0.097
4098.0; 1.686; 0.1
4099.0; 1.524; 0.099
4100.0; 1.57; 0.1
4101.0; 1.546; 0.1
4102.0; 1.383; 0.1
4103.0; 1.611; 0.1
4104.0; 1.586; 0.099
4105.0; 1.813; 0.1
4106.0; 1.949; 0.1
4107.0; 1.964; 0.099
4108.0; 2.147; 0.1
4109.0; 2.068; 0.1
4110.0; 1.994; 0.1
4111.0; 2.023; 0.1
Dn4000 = 1.75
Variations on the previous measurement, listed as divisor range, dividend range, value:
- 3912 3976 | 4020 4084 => 1.71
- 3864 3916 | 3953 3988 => 1.09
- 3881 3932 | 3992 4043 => 1.66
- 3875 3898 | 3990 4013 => 1.83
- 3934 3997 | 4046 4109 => 1.45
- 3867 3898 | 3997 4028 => 1.92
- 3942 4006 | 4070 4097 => 1.35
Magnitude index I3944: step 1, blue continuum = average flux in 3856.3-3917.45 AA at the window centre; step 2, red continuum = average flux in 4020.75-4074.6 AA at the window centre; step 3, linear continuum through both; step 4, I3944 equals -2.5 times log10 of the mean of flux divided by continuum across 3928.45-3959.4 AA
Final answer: 0.23 mag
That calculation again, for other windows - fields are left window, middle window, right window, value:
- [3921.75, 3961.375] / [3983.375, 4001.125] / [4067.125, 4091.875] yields -0.24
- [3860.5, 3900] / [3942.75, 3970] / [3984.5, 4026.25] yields 0.23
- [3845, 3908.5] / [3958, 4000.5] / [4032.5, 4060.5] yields 0.15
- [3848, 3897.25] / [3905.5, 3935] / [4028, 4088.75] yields 0.09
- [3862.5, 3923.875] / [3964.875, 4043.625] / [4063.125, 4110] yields -0.09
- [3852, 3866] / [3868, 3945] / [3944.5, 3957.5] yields 0.19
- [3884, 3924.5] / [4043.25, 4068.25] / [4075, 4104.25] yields -0.09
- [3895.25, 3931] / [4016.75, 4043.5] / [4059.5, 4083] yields -0.15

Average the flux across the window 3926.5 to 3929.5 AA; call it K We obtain 1.08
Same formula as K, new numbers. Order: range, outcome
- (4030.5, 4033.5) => 1.92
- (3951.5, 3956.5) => 1.79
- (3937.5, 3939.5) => 1.01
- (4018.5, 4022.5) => 2.18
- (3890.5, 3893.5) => 1.4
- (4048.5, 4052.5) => 2.17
